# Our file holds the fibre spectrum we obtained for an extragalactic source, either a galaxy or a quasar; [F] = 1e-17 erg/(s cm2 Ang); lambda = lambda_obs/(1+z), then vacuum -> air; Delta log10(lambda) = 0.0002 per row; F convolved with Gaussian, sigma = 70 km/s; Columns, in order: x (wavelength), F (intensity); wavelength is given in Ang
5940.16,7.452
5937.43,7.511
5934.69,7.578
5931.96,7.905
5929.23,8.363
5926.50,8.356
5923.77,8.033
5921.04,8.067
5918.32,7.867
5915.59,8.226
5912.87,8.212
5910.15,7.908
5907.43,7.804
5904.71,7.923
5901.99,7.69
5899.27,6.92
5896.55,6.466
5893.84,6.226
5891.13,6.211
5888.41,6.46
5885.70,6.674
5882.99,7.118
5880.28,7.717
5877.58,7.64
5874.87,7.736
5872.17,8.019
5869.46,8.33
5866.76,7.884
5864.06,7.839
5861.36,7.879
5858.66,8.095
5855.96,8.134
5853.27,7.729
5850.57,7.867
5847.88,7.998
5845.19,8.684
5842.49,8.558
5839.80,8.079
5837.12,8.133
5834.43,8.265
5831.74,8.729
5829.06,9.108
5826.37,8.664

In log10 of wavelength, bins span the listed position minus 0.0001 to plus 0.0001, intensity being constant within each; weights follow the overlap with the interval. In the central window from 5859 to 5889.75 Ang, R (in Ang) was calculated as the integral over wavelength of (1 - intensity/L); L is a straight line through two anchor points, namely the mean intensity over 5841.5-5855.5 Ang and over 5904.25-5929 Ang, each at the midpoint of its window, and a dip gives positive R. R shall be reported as 2.0 Ang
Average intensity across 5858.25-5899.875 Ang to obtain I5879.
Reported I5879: 7.31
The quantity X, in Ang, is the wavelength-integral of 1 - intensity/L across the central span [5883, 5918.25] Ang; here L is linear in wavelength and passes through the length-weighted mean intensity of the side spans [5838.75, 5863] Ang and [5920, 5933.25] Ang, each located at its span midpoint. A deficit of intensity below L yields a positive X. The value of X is 3.8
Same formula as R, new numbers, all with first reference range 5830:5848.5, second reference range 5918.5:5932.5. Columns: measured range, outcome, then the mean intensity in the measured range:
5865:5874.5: 0.30 Ang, 8.03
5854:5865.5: 0.48 Ang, 7.97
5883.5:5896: 2.72 Ang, 6.45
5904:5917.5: 0.27 Ang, 8.01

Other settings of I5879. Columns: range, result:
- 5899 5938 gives 7.93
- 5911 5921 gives 8.09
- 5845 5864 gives 8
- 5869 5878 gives 7.92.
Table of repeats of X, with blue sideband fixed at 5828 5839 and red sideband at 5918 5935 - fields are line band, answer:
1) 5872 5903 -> 4.62 Ang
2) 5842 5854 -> 0.42 Ang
